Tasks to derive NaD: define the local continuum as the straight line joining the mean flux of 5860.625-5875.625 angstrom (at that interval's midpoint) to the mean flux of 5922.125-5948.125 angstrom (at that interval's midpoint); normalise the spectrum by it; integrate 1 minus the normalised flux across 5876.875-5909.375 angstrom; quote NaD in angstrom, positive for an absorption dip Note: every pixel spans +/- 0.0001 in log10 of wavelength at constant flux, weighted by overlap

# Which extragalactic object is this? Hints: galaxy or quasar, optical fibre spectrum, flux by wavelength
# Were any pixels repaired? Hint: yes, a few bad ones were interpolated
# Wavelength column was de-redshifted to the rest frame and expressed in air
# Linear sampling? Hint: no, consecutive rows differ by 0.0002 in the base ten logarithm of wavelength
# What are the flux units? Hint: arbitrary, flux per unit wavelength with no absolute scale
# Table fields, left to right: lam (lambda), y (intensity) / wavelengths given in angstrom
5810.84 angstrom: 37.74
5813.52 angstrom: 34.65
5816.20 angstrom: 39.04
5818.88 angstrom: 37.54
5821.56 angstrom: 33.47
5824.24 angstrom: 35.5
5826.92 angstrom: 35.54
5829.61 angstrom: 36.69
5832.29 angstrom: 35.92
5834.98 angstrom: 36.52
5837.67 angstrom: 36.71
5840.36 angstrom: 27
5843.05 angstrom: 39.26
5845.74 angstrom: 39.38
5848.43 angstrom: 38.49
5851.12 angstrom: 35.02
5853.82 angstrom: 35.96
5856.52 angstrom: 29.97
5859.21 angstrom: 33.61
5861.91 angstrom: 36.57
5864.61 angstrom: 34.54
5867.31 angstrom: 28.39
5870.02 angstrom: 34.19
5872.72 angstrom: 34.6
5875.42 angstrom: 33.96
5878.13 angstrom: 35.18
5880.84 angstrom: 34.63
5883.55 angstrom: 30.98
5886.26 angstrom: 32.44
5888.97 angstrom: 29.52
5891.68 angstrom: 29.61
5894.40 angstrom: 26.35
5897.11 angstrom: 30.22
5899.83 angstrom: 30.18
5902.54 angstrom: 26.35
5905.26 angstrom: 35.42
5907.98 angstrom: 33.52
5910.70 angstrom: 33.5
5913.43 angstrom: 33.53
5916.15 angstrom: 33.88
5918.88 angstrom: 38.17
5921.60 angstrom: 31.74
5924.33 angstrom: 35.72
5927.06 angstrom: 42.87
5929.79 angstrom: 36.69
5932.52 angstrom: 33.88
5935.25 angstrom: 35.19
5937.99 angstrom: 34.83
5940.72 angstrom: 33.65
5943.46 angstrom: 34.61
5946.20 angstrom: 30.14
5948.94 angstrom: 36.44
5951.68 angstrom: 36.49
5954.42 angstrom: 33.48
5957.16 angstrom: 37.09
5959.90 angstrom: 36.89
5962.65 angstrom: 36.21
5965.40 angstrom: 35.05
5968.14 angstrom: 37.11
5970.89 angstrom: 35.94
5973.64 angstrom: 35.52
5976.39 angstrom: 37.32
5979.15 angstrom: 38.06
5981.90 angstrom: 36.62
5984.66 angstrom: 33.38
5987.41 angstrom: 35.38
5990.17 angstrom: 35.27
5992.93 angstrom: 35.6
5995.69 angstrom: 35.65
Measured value 2.9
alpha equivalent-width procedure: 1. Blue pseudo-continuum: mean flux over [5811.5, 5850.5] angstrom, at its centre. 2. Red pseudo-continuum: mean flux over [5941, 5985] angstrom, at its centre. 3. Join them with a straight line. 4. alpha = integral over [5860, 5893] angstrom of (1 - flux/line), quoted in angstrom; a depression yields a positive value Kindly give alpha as 2.81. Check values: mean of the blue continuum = 36.1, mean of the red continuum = 35.6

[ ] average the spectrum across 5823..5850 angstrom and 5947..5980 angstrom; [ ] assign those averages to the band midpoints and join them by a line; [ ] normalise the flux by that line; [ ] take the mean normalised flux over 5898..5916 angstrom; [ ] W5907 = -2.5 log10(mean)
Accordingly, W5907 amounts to 0.127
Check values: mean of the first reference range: 36.1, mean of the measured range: 32.2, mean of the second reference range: 36.2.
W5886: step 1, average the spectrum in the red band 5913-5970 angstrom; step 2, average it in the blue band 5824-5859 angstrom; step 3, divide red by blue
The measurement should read 1.00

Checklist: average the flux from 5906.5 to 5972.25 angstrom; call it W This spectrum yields 35.3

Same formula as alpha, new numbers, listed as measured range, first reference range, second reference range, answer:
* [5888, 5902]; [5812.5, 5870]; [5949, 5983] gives 2.62 angstrom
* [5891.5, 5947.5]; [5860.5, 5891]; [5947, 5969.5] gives 1.96 angstrom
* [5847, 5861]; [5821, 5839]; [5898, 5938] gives 0.29 angstrom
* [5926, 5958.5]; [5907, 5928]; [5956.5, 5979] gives 0.42 angstrom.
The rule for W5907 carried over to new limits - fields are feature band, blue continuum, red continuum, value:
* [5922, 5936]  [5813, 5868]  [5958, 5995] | -0.024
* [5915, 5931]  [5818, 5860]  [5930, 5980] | -0.033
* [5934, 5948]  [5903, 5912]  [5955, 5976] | 0.040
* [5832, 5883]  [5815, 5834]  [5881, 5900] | -0.047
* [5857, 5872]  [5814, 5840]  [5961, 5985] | 0.084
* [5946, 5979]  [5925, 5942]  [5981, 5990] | -0.011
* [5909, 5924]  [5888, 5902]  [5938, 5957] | -0.101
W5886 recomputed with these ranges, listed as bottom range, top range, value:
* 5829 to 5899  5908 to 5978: 1.05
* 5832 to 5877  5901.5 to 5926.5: 0.98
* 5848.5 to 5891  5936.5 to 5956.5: 1.03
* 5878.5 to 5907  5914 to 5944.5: 1.15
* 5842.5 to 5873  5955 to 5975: 1.04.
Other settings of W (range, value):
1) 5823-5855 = 36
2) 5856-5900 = 32.1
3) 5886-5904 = 29.1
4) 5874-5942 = 33.3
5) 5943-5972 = 35.4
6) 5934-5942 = 34.6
